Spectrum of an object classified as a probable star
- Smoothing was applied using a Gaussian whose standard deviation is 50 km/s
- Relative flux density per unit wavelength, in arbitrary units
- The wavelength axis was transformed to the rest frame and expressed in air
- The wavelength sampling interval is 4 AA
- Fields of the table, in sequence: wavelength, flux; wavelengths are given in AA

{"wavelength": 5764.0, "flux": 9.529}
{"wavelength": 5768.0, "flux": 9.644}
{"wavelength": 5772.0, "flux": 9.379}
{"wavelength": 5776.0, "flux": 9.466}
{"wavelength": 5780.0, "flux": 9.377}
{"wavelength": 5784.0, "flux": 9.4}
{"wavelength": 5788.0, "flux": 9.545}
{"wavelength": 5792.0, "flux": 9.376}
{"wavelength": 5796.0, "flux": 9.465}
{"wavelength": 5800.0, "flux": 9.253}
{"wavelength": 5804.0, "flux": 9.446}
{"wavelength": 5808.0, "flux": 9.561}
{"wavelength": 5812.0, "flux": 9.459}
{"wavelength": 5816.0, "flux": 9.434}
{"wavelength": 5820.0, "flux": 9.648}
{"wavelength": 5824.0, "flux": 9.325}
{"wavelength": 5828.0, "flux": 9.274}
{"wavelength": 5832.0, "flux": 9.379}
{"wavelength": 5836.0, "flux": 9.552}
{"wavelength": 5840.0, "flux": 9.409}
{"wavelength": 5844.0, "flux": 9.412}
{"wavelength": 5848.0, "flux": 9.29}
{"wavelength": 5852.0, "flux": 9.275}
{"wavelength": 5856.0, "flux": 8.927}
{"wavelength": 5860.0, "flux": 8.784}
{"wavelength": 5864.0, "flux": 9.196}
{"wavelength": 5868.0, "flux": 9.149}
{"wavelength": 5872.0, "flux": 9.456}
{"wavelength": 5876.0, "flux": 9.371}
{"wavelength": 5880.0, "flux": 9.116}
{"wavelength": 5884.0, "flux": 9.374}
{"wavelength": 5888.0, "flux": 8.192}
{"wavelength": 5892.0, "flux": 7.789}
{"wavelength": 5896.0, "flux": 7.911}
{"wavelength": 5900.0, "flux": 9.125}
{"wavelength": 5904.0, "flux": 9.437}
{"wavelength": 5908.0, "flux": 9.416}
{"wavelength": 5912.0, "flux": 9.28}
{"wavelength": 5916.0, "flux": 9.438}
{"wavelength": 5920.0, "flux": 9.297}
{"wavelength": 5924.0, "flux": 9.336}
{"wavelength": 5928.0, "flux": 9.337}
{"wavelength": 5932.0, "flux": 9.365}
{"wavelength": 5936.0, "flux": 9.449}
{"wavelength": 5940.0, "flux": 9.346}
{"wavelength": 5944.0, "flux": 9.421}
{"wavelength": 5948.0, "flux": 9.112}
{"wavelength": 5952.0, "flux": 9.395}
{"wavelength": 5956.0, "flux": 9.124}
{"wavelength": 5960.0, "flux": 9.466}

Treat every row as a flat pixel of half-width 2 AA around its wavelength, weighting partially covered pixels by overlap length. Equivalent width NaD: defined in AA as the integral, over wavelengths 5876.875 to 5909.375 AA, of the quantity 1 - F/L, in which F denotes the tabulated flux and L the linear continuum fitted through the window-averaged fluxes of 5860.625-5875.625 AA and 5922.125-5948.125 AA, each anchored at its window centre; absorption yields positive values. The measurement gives 1.7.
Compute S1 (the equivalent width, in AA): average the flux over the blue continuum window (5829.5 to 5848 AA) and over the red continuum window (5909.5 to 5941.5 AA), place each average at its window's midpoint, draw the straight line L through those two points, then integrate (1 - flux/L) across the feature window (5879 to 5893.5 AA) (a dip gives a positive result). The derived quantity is 1.2 AA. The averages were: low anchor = 9.42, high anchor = 9.36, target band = 8.61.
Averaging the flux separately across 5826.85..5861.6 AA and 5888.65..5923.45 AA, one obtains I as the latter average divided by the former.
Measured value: 0.97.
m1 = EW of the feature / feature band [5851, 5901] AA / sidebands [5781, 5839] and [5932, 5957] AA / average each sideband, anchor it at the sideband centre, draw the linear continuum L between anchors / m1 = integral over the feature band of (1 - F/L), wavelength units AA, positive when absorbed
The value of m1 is 2.6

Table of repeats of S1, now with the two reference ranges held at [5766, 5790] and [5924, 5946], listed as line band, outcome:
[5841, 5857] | 0.29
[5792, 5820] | 0.02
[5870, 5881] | 0.09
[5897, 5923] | 0.32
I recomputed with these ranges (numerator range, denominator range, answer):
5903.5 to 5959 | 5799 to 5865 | 1.00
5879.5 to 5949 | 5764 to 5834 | 0.96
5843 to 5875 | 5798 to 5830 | 0.97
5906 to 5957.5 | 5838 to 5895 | 1.03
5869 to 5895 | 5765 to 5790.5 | 0.94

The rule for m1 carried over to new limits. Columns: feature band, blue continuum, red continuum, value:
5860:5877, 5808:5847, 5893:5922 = 0.0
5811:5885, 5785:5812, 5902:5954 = 0.8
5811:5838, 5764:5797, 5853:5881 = -0.4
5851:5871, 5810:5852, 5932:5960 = 0.7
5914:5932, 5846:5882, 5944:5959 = -0.2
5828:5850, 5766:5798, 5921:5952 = 0.0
